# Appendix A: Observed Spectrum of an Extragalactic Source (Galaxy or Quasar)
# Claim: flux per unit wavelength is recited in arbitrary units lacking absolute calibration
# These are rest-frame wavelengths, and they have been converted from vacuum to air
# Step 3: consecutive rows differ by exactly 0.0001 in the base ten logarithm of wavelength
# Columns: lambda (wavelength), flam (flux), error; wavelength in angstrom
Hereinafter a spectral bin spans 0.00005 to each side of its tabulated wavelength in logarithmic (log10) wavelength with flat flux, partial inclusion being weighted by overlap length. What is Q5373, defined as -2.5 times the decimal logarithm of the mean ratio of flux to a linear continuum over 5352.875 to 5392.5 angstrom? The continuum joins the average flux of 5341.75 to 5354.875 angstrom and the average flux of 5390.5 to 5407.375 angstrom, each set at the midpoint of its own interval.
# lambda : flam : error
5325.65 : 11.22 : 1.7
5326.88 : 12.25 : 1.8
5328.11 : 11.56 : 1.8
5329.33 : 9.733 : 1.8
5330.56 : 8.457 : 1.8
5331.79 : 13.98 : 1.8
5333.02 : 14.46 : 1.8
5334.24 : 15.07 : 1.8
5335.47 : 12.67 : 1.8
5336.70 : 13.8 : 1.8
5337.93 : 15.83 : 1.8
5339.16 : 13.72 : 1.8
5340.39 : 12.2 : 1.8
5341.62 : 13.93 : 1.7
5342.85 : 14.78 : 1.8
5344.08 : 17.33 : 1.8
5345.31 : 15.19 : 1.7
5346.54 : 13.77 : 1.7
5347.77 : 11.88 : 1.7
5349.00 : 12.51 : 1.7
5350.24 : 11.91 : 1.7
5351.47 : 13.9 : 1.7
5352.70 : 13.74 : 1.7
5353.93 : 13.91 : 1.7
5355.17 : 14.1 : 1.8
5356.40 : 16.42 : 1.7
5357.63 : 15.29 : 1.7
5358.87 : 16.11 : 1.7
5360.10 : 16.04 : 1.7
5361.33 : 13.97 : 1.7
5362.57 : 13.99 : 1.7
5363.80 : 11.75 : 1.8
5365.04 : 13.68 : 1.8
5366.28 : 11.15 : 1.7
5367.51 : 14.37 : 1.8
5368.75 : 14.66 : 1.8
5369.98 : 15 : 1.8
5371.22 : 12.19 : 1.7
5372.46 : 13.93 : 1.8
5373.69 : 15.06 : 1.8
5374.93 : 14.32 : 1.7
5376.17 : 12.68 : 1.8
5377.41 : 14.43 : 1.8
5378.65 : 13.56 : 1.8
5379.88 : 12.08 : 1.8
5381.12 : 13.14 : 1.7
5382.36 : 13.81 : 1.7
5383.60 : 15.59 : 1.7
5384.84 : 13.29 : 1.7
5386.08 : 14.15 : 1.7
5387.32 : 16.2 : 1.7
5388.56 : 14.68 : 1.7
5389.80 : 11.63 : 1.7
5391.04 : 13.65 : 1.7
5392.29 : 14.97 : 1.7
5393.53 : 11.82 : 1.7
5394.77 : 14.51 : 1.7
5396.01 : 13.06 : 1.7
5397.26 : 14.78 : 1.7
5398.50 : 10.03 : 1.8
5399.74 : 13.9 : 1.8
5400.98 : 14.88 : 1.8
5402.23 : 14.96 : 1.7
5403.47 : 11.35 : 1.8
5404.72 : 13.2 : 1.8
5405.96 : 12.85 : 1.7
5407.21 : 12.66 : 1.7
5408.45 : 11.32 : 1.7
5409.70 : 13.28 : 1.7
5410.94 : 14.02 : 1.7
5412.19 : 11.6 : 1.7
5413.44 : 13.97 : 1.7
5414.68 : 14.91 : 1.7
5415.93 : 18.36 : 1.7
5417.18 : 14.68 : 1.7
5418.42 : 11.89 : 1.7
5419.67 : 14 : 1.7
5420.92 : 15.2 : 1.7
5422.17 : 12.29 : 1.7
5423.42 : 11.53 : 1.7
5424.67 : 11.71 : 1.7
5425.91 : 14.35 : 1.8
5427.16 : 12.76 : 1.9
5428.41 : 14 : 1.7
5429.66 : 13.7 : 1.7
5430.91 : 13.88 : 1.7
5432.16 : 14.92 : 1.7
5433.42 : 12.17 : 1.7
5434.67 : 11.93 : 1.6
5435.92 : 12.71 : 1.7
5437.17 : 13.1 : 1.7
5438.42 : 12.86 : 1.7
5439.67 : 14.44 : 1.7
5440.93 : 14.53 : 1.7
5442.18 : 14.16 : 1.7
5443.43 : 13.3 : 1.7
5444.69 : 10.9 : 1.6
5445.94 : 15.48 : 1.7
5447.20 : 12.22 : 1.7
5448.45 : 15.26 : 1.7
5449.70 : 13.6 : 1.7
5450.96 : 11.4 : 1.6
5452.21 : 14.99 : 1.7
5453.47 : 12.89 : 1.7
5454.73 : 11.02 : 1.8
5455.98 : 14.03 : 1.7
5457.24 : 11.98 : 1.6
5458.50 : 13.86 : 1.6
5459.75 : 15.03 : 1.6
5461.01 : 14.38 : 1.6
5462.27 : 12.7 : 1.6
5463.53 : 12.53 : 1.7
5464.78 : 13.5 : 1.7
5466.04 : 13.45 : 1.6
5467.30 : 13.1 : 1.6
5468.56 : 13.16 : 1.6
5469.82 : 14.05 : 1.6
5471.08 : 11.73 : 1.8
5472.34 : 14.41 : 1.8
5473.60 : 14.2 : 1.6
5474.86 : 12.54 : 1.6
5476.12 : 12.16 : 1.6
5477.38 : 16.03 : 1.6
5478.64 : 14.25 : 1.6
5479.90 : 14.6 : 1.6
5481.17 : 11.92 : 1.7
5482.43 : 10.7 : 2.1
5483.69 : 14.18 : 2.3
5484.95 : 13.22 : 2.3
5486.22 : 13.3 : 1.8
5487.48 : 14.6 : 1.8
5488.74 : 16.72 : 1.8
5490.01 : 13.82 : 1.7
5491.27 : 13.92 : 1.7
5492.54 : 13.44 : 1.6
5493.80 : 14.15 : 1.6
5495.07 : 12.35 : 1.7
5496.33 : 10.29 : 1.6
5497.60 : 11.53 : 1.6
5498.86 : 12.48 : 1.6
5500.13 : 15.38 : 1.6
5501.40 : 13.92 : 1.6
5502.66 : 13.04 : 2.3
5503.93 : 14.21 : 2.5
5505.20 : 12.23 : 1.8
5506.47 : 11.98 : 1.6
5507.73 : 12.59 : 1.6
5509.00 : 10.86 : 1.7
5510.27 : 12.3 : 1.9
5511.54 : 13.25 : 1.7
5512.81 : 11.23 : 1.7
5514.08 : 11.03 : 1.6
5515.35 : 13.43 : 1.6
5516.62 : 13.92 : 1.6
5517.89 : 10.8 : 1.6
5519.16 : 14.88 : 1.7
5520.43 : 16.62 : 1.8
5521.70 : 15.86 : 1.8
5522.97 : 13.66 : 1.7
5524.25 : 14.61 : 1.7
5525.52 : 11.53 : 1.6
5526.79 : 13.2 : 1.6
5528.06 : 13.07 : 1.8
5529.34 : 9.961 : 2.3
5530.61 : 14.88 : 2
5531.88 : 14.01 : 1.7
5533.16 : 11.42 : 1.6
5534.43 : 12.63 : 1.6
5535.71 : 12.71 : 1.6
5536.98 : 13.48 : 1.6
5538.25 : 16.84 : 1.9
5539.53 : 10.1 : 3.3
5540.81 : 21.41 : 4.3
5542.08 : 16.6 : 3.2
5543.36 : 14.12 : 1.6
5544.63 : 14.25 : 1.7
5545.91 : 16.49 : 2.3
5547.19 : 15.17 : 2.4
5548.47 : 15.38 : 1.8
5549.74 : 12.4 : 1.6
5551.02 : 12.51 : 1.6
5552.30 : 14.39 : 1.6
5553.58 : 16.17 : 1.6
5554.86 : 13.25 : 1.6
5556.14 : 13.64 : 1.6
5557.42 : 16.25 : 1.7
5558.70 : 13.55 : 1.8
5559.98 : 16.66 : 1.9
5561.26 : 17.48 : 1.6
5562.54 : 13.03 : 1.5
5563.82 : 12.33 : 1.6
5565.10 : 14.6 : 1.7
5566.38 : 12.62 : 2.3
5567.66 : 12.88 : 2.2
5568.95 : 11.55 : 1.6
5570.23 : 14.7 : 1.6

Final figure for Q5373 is -0.03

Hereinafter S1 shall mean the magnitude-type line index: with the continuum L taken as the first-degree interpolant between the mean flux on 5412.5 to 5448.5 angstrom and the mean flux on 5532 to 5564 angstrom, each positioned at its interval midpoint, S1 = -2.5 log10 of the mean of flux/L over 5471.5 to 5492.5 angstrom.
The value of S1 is 0.019 mag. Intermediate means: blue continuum 13.6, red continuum 14.5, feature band 13.8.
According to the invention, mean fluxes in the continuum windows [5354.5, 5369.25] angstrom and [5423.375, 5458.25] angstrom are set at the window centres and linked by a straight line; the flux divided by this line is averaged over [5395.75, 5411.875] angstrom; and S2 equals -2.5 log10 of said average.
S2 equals 0.05 mag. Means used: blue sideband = 14.3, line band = 13.1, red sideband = 13.2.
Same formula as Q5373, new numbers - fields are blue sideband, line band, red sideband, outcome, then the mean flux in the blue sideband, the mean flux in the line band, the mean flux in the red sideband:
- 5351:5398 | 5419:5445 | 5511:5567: 0.056 mag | 14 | 13.3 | 14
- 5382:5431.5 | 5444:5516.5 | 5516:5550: 0.056 mag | 13.6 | 13.2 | 14.1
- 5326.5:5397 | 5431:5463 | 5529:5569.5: 0.046 mag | 13.7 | 13.4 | 14.2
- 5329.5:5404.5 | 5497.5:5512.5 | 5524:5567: 0.099 mag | 13.8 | 12.8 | 14.1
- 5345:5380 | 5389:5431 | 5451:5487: 0.018 mag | 13.9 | 13.4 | 13.3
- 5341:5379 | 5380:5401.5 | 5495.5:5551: 0.017 mag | 14.1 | 13.7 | 13.5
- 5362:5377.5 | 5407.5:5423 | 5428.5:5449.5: -0.017 mag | 13.6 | 13.7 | 13.5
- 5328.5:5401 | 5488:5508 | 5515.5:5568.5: 0.059 mag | 13.7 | 13.3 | 14.1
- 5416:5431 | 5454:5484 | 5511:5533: 0.007 mag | 13.5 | 13.3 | 13.2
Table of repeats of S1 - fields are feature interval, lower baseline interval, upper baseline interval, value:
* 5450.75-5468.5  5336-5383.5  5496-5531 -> 0.006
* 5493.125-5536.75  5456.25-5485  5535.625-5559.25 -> 0.097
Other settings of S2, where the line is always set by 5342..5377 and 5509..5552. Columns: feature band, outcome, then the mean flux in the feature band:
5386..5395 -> 0.01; 13.9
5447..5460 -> 0.05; 13.3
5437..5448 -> 0.03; 13.5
